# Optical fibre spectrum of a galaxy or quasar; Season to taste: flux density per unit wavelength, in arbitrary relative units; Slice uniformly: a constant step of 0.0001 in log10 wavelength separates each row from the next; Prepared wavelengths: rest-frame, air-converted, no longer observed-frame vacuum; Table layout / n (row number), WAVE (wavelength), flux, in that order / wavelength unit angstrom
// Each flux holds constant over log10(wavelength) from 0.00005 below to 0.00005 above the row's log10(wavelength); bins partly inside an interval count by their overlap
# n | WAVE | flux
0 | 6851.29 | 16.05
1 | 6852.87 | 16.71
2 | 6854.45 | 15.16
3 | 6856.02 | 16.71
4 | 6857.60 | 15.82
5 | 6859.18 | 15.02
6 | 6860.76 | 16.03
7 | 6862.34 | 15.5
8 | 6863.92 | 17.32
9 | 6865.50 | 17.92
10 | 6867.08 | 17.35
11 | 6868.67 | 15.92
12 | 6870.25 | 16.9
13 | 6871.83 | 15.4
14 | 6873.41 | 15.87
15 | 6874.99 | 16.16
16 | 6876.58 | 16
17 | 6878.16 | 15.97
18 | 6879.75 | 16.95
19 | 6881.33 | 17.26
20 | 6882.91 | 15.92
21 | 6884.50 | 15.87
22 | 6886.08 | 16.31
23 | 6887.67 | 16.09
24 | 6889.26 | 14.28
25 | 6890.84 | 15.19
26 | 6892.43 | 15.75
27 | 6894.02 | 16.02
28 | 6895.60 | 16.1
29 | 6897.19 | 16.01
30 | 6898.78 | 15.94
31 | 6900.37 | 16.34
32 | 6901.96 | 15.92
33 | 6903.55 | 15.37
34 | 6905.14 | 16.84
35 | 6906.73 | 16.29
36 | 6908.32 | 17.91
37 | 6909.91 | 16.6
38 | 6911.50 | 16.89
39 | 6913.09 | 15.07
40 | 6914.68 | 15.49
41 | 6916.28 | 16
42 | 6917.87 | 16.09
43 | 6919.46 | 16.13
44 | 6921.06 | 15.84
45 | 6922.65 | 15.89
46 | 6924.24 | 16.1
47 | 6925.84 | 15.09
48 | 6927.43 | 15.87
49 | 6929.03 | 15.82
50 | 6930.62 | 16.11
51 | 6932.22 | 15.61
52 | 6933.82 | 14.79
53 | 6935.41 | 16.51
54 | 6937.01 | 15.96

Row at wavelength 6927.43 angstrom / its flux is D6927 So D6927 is 15.87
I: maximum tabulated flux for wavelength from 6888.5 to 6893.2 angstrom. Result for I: 15.75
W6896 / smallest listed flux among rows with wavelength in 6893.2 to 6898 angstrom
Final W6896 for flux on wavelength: 16.01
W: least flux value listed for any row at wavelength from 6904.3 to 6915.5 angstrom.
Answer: 15.07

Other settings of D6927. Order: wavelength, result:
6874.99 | 16.16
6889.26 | 14.28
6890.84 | 15.19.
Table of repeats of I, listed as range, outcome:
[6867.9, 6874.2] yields 16.9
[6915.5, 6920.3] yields 16.13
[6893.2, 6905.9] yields 16.84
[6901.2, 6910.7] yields 17.91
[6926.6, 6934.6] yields 16.11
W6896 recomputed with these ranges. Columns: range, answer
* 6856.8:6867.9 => 15.02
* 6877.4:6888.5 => 15.87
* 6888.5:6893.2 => 14.28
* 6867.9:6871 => 15.92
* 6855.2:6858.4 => 15.82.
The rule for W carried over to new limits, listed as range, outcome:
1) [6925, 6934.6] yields 14.79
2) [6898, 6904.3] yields 15.37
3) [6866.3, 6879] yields 15.4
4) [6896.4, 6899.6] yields 15.94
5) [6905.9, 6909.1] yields 16.29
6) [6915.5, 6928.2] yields 15.09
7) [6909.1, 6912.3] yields 16.6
